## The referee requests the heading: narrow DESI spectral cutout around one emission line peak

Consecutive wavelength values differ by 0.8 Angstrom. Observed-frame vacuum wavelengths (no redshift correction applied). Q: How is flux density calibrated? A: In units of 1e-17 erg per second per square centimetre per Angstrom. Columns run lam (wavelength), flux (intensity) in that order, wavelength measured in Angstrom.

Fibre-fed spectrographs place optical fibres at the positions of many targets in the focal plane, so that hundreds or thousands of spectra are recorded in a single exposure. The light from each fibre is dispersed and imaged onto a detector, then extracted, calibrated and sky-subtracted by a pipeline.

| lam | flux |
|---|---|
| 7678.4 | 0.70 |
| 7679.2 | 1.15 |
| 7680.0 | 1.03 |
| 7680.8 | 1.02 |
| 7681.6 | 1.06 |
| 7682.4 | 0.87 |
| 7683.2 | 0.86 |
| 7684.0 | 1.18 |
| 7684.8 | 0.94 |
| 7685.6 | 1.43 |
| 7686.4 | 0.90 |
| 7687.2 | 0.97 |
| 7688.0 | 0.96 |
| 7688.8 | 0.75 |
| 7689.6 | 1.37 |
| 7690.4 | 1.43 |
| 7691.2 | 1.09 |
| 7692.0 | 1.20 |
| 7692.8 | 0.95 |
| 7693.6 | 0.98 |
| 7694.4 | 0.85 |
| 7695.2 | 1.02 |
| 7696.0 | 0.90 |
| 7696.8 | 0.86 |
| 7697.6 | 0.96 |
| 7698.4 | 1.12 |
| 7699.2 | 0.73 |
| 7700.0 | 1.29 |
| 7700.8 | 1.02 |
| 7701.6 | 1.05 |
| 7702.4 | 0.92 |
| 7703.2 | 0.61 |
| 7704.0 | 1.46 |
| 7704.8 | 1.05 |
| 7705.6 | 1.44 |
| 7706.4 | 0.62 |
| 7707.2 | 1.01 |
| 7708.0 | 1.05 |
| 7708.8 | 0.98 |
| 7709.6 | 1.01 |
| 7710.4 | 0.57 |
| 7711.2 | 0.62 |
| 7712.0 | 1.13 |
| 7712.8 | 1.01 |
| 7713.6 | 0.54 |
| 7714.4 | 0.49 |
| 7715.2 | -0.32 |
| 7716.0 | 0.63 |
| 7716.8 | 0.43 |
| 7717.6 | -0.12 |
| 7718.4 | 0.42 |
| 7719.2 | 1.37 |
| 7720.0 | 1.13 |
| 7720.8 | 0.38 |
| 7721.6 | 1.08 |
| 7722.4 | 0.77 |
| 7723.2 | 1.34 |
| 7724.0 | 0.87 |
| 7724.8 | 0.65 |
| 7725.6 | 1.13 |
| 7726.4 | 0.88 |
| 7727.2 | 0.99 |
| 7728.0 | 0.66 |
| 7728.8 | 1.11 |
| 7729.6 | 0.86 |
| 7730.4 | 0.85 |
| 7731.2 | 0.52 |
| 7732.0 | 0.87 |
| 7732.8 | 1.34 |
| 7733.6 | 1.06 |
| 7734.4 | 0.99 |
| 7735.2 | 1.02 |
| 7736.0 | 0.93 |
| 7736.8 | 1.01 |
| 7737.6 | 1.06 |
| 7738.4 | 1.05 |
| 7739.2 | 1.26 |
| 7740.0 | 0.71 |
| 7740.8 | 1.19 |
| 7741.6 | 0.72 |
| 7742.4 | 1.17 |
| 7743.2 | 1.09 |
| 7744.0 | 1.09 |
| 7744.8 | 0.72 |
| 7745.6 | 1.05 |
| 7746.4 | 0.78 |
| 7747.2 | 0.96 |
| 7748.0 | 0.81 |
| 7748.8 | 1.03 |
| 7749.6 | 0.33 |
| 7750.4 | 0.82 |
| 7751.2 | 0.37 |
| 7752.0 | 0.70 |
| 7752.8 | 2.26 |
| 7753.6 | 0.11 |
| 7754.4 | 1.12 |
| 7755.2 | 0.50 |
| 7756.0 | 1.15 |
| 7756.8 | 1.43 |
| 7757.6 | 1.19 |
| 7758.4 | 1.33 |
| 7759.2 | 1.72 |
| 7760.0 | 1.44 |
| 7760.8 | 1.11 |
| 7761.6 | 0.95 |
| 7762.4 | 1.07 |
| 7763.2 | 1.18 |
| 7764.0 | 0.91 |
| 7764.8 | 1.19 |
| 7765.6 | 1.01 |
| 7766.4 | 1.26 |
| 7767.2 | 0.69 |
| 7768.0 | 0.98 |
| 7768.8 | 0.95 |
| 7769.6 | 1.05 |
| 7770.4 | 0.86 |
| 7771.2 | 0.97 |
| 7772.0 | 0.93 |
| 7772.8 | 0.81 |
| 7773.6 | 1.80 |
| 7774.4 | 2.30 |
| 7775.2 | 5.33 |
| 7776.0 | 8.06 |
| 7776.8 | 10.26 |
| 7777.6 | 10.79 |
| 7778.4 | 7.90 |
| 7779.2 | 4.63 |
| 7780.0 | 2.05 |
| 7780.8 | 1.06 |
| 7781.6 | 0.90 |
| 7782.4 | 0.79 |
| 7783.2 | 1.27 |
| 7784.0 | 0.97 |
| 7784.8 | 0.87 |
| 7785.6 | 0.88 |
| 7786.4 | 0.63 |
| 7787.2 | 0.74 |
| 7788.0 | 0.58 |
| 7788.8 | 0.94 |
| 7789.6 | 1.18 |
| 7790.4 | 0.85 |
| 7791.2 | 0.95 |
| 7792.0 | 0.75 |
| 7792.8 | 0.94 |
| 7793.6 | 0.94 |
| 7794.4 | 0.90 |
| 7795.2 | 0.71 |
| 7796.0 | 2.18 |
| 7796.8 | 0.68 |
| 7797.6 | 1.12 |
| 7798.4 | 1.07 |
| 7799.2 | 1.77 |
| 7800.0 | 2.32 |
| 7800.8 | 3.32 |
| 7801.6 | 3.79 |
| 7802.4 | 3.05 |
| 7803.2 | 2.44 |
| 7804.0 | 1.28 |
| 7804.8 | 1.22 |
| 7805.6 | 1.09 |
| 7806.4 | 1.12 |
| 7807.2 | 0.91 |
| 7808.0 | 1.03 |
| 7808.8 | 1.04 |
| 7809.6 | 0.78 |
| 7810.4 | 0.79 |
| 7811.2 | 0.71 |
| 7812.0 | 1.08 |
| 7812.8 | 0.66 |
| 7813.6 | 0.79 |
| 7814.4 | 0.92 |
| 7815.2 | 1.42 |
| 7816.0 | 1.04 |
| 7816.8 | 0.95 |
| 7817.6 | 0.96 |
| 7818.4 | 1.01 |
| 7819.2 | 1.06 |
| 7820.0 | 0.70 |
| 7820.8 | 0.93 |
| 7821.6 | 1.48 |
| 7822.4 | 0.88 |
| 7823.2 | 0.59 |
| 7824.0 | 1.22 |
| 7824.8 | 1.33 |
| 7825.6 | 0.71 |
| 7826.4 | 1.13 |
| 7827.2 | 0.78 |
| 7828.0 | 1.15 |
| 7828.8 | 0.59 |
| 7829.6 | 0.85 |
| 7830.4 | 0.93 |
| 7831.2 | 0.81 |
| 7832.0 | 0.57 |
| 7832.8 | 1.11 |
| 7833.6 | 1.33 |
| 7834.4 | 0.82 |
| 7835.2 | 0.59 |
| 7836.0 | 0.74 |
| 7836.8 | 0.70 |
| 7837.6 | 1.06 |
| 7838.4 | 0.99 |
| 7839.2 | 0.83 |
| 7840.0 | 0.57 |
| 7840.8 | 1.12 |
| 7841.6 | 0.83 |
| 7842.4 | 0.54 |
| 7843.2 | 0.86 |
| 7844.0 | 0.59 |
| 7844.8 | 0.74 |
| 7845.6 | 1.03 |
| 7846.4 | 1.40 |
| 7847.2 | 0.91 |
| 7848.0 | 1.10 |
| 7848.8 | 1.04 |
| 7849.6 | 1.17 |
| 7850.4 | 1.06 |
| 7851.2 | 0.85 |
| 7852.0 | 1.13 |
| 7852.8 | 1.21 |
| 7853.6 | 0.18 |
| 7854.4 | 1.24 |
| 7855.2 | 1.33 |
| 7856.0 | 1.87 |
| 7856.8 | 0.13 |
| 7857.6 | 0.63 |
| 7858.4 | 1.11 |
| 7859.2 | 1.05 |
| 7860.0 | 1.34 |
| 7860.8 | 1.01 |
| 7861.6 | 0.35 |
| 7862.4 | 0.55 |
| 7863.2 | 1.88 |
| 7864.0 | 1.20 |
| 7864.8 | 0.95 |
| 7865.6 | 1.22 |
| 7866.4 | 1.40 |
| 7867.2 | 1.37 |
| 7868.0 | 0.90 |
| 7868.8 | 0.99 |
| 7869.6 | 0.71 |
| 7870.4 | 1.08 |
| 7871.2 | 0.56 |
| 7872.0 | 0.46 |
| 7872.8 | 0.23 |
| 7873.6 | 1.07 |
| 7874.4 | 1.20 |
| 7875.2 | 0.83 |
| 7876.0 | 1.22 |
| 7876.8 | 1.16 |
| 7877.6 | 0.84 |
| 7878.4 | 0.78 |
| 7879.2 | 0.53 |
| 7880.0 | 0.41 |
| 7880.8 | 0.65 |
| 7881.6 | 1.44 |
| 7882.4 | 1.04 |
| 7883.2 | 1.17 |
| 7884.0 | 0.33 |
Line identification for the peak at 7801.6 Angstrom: [N II] 6583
